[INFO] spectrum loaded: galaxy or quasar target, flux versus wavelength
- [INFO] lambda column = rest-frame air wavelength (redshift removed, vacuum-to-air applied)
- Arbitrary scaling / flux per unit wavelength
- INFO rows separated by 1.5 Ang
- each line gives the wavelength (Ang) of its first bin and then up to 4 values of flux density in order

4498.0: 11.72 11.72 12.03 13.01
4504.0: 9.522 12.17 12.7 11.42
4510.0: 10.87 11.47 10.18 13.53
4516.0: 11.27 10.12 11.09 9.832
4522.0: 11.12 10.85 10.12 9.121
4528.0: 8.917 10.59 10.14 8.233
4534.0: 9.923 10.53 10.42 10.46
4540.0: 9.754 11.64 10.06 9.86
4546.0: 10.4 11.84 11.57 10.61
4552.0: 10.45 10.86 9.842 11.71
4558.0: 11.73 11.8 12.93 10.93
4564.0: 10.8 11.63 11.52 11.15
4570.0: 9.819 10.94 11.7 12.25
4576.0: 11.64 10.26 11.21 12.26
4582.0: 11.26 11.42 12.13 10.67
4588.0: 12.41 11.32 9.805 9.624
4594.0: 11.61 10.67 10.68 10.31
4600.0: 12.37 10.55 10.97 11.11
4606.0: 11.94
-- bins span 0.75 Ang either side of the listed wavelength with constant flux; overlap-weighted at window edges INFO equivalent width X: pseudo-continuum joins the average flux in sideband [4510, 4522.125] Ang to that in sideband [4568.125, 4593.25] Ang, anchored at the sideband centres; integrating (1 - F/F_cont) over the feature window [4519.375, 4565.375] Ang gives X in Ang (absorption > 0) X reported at 2.2 Ang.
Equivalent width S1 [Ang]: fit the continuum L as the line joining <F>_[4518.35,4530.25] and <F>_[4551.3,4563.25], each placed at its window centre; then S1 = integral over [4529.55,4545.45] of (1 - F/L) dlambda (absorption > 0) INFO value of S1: 0.8 Ang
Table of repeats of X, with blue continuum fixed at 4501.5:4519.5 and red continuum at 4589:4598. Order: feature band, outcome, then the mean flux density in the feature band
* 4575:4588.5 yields -1.0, 11.5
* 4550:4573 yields -0.5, 11.1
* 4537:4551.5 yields 0.6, 10.7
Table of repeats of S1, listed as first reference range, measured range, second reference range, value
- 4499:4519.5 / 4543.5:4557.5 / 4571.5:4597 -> 0.7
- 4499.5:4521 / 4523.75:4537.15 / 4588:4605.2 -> 1.8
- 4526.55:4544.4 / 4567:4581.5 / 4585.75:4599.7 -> -0.9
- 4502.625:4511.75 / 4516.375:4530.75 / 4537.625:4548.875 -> 1.1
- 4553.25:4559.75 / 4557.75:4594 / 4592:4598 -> -1.3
